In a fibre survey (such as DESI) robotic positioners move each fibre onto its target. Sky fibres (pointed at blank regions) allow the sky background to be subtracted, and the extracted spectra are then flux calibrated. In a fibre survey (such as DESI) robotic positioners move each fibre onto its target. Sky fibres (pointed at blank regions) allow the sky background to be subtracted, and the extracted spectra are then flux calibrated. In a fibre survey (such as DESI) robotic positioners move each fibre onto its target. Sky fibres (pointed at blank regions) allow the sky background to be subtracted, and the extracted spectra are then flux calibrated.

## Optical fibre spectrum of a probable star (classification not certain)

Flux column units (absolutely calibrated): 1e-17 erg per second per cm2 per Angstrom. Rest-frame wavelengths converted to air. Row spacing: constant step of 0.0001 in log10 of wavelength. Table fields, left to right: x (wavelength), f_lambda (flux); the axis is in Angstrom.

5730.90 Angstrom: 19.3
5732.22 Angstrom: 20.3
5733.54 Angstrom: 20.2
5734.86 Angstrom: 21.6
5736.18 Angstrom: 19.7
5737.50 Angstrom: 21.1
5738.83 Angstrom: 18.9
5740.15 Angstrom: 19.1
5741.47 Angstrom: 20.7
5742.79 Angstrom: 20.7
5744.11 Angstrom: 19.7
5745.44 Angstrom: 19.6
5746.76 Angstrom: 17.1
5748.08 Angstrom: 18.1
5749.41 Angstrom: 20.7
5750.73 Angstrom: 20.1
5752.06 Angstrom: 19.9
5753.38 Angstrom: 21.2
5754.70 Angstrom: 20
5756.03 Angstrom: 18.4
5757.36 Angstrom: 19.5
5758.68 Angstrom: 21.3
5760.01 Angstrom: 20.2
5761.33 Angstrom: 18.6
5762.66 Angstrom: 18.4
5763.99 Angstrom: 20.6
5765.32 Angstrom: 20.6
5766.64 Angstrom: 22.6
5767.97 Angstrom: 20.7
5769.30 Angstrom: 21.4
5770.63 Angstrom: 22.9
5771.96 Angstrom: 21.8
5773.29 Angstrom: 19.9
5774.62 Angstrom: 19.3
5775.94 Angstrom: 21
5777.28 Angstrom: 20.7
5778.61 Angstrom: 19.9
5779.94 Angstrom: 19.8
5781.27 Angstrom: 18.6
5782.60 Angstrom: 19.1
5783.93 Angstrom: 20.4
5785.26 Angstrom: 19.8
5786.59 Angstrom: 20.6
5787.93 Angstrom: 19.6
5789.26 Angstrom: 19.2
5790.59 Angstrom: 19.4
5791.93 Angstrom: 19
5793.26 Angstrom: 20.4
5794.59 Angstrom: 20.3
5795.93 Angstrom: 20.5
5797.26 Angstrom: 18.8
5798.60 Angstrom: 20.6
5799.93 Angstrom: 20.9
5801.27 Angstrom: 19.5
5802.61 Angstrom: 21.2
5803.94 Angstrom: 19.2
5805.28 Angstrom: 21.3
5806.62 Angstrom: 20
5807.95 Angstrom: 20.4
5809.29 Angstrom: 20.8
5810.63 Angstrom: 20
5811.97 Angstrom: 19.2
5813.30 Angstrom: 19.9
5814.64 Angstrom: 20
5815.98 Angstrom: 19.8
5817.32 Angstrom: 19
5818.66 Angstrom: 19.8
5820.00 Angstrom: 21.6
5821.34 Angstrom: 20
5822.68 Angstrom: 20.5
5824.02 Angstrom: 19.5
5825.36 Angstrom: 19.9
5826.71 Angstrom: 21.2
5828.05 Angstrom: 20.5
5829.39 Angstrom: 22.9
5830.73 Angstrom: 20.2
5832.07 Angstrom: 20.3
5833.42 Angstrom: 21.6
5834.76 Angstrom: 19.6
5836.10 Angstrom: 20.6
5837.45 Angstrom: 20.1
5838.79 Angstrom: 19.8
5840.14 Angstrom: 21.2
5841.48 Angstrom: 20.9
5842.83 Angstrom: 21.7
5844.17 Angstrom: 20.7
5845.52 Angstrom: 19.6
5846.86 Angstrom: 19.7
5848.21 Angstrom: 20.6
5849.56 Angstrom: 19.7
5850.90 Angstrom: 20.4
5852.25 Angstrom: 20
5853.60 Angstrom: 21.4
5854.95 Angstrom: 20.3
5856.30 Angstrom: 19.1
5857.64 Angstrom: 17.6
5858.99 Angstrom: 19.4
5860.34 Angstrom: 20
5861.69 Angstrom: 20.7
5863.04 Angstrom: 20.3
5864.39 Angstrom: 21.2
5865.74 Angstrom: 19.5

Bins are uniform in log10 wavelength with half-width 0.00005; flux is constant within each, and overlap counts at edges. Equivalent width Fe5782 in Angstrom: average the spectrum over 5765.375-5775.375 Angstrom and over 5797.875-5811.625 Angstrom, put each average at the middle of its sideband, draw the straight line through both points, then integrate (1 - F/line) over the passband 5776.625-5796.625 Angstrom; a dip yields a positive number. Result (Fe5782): 0.9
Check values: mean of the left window 21.2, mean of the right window 20.3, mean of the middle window 19.8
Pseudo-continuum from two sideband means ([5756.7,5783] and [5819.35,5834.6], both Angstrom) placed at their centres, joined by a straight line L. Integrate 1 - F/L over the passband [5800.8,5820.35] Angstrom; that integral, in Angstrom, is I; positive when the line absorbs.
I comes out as 0.5 Angstrom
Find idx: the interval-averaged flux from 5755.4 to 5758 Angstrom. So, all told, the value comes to 18.9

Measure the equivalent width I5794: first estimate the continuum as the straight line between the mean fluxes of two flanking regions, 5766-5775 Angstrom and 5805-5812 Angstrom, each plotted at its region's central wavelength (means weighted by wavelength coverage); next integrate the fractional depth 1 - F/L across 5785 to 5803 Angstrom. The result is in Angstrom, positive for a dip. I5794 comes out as 0.6 Angstrom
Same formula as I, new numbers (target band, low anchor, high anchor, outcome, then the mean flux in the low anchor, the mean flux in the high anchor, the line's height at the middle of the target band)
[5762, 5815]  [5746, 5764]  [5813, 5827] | -1.1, 19.5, 20.1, 19.8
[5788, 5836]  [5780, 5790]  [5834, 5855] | -0.5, 19.6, 20.4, 20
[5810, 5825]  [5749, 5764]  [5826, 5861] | 0.2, 19.9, 20.3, 20.2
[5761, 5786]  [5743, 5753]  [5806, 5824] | -0.9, 19.4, 20.1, 19.7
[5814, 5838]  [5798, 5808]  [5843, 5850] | -0.1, 20.4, 20.2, 20.3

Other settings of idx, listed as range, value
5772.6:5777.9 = 20.2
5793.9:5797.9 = 19.9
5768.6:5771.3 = 22.1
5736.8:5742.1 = 19.9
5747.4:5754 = 20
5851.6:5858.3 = 19.7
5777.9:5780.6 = 19.9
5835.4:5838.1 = 20.3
